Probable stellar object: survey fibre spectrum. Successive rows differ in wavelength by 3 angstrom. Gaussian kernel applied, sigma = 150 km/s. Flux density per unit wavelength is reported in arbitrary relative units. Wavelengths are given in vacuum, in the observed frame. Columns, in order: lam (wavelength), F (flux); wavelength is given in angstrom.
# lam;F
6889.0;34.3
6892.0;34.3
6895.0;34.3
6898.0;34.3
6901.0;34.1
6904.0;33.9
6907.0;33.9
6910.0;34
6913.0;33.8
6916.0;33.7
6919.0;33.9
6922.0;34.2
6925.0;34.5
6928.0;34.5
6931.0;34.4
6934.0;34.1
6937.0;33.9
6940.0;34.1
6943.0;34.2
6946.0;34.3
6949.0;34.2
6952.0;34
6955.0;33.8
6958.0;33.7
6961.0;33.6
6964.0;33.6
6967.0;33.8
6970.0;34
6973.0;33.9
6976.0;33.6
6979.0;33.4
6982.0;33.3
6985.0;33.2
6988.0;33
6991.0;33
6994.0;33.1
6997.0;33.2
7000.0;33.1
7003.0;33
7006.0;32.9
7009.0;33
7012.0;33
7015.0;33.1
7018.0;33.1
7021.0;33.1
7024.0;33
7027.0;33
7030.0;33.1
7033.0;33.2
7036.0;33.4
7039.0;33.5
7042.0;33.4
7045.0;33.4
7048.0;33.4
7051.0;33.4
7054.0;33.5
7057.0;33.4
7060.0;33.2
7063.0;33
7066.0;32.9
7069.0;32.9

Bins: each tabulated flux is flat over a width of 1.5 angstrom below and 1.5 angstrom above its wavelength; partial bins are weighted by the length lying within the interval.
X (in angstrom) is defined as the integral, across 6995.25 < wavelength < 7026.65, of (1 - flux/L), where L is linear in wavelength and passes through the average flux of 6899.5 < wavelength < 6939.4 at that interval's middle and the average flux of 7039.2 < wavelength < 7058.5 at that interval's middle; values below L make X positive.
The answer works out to 0.5 angstrom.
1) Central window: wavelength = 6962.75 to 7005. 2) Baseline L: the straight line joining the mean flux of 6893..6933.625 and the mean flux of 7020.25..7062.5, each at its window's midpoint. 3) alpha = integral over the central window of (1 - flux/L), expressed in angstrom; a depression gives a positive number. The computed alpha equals 0.4 angstrom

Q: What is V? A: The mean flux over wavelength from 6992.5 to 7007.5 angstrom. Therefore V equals 33.1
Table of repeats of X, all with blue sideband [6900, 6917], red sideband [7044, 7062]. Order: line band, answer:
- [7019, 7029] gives 0.13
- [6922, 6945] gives -0.29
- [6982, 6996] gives 0.21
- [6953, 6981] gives -0.02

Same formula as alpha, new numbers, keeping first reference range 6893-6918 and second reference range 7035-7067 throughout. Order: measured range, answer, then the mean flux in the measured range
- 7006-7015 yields 0.1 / 33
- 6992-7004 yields 0.2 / 33.1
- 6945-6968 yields -0.1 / 33.9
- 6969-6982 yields 0.0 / 33.7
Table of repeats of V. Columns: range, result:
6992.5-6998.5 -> 33.2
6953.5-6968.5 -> 33.7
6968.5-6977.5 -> 33.8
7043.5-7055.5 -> 33.4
